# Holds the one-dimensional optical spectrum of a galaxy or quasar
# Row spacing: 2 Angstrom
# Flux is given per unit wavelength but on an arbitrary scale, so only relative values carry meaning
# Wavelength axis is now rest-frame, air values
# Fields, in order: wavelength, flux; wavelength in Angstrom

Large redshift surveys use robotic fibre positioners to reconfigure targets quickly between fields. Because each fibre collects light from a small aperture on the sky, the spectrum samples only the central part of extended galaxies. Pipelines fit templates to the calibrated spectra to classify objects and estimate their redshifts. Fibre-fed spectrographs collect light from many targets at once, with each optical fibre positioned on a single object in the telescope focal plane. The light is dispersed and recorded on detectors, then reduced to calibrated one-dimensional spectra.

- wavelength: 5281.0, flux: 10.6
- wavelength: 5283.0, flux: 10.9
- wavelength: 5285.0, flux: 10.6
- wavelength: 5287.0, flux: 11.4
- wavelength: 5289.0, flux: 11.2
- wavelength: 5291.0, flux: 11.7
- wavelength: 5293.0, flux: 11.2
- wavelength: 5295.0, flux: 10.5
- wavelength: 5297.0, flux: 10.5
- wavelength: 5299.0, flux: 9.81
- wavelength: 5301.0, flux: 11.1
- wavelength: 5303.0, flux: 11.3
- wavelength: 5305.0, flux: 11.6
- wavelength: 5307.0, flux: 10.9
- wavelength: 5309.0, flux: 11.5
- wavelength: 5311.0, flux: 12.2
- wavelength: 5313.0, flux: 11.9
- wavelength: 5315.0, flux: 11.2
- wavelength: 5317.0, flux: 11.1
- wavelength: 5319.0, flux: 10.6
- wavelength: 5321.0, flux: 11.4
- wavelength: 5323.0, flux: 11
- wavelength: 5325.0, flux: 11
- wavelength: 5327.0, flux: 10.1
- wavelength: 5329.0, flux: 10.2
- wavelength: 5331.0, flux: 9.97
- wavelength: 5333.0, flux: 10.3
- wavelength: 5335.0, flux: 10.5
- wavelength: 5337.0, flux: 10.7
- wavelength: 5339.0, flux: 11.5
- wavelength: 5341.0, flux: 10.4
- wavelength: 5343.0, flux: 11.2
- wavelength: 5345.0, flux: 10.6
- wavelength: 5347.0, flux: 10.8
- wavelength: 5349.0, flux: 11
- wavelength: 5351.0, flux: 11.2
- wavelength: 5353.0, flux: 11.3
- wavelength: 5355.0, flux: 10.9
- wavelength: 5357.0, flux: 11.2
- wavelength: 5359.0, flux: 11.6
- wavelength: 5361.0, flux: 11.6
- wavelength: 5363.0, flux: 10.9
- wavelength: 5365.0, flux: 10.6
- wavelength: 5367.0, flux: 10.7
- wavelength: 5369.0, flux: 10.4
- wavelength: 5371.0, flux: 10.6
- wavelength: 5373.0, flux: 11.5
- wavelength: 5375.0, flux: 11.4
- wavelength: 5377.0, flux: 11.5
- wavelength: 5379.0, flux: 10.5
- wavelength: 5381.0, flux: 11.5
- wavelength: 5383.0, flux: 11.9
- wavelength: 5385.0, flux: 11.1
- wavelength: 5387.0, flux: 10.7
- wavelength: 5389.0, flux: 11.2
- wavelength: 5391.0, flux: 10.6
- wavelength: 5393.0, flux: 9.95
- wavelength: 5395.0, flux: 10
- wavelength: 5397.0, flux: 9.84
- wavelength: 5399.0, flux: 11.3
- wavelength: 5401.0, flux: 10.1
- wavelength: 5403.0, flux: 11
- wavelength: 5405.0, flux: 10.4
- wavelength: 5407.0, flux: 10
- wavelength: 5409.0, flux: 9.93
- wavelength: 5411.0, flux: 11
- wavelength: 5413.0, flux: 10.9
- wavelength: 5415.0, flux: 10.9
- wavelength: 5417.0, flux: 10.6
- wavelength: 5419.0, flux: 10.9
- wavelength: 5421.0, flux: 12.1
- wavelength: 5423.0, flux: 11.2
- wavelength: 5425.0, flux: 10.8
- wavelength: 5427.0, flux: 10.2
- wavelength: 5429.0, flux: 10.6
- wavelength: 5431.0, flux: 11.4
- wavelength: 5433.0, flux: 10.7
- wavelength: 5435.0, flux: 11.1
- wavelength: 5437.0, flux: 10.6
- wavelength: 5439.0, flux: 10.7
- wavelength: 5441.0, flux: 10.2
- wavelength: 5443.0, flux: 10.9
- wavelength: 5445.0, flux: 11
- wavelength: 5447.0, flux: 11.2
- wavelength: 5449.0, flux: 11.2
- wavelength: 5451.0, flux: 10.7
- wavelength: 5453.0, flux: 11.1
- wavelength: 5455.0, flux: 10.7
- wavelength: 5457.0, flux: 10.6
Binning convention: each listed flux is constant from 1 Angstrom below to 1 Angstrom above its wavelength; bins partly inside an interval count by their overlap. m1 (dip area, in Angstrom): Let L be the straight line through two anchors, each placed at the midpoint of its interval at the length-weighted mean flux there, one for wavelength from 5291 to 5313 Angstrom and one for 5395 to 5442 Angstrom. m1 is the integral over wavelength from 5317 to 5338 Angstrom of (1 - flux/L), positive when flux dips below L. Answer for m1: 0.8 Angstrom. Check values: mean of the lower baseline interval 11.1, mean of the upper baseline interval 10.7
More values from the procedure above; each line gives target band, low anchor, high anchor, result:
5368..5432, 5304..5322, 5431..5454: 1.33 Angstrom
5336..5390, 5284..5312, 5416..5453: -0.23 Angstrom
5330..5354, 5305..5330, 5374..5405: 0.49 Angstrom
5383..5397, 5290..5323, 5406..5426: 0.36 Angstrom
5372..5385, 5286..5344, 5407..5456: -0.55 Angstrom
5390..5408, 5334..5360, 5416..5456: 0.96 Angstrom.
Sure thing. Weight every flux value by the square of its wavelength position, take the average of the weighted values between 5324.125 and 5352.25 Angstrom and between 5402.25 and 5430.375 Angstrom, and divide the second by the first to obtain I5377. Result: 1.04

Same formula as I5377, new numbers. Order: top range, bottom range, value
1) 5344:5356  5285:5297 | 1.01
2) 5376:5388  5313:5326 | 1.03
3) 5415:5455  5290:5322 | 1.03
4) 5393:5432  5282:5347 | 1.01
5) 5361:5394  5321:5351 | 1.04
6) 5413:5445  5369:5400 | 1.01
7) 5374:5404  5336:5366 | 1.00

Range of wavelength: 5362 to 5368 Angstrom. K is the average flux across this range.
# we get 10.7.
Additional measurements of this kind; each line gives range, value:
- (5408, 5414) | 10.6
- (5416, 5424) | 11.2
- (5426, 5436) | 10.8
